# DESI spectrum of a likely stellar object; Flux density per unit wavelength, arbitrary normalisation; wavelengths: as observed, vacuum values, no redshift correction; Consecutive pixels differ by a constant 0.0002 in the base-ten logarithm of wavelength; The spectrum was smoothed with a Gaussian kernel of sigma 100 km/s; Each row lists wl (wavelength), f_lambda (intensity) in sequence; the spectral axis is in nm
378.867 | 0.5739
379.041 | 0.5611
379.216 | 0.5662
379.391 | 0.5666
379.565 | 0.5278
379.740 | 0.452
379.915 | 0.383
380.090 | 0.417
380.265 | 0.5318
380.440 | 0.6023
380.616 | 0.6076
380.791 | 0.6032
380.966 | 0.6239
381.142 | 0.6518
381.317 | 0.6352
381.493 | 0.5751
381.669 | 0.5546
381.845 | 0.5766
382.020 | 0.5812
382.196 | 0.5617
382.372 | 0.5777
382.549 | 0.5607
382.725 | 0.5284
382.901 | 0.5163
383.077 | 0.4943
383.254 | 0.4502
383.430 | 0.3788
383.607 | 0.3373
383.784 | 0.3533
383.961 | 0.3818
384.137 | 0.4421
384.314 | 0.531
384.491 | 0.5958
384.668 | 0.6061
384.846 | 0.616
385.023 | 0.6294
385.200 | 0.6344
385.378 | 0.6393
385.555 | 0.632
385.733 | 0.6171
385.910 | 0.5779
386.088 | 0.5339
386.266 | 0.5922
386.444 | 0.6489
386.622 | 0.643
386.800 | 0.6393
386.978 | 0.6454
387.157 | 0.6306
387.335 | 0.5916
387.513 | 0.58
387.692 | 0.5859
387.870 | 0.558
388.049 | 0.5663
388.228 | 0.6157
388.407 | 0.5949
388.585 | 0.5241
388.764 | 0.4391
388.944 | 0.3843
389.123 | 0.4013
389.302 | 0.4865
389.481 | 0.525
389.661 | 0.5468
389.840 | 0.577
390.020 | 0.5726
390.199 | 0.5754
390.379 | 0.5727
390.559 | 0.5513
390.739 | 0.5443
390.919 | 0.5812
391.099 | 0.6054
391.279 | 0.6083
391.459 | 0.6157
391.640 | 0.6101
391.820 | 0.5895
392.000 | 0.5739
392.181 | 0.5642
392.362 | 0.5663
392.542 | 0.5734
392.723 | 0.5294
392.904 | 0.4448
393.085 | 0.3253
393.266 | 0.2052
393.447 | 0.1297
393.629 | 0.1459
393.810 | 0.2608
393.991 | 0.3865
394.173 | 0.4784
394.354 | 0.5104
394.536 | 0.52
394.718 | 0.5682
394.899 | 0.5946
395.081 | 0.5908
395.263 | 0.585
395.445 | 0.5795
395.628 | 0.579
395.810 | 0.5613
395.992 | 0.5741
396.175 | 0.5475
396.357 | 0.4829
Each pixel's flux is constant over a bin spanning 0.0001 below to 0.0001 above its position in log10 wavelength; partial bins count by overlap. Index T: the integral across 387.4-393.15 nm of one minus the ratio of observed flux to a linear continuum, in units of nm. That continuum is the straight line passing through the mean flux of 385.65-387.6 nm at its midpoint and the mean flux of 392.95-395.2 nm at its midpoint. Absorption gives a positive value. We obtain -0.50 nm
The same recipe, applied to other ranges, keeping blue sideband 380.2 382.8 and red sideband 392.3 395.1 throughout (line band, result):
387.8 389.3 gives -0.05 nm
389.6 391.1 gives -0.33 nm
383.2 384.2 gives 0.30 nm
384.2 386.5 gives -0.29 nm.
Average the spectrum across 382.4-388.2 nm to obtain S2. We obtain 0.555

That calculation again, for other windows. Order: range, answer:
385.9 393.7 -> 0.531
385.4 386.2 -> 0.595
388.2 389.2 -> 0.487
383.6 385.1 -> 0.507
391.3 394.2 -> 0.44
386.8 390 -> 0.547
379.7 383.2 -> 0.552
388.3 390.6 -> 0.519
